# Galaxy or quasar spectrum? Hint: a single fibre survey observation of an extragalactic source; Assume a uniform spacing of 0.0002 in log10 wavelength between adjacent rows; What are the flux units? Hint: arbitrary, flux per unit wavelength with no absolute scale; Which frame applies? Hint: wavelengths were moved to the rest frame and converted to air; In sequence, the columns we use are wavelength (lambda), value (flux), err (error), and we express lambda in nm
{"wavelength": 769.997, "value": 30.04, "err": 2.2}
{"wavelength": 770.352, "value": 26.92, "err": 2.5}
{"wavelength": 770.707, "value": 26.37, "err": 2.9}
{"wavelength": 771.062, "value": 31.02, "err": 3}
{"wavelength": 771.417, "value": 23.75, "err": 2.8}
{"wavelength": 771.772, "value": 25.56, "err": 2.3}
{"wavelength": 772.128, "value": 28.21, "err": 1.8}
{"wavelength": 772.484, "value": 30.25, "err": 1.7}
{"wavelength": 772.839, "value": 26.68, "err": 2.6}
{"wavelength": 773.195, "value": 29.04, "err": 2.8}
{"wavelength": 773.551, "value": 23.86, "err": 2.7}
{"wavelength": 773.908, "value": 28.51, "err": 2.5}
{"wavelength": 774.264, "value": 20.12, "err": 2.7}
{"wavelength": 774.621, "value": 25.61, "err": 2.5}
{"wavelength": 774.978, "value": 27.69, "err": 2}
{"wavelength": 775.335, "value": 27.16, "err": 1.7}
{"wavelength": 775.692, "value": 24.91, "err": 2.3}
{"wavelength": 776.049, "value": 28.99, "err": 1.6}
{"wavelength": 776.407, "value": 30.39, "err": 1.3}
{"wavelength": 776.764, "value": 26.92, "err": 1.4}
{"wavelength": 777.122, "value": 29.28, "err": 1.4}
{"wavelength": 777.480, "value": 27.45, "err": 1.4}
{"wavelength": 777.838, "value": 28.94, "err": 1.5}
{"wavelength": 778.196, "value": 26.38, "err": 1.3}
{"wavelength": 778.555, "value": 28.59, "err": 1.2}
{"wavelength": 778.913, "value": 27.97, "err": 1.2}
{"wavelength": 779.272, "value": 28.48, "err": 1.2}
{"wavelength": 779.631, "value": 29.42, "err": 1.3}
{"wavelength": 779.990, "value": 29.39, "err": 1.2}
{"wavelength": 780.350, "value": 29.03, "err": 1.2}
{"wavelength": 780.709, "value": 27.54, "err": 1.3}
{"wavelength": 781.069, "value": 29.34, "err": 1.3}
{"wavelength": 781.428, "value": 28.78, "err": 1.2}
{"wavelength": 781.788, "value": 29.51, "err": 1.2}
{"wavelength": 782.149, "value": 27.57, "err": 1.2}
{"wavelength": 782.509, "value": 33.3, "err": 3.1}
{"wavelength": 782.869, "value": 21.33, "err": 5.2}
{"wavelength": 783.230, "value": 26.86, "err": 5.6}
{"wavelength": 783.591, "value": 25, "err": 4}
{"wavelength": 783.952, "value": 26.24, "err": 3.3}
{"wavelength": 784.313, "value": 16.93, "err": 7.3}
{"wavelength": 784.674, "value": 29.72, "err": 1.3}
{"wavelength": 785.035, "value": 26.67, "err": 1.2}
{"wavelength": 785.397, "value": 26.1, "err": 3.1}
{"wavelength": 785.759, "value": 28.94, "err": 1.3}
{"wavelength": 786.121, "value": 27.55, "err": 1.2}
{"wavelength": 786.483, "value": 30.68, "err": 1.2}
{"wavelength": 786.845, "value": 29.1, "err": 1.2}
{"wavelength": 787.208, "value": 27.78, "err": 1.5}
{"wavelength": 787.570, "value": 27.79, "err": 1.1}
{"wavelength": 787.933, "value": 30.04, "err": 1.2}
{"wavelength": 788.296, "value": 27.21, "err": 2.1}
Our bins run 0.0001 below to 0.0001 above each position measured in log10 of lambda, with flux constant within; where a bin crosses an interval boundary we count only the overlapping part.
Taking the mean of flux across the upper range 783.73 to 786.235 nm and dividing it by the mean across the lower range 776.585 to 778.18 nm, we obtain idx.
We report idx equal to 0.9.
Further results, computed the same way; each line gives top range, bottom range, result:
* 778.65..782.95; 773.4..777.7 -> 1.07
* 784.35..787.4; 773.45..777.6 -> 1.04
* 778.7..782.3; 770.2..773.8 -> 1.06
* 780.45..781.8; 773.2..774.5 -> 1.16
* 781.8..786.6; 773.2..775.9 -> 1.04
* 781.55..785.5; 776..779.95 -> 0.93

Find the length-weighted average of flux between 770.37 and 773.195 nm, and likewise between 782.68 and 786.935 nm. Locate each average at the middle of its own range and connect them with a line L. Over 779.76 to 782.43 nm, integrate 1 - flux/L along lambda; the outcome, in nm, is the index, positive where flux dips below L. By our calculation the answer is -0.24 nm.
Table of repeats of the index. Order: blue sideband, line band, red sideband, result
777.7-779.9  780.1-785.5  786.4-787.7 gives 0.295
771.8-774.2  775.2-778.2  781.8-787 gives -0.085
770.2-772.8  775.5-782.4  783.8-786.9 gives -0.339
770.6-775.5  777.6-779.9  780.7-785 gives -0.133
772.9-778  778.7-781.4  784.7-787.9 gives -0.116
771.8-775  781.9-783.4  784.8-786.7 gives 0.017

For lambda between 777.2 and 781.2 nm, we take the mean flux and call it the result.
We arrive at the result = 28.4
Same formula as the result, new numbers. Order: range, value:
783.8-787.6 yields 27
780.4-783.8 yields 27.7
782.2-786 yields 26.2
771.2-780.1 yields 27.3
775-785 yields 27.6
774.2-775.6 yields 25.5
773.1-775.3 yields 25.8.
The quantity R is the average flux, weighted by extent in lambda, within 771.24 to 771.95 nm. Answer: 24.7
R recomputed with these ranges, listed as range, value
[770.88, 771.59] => 27.4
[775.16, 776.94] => 27.7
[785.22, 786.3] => 27.5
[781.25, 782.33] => 28.6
